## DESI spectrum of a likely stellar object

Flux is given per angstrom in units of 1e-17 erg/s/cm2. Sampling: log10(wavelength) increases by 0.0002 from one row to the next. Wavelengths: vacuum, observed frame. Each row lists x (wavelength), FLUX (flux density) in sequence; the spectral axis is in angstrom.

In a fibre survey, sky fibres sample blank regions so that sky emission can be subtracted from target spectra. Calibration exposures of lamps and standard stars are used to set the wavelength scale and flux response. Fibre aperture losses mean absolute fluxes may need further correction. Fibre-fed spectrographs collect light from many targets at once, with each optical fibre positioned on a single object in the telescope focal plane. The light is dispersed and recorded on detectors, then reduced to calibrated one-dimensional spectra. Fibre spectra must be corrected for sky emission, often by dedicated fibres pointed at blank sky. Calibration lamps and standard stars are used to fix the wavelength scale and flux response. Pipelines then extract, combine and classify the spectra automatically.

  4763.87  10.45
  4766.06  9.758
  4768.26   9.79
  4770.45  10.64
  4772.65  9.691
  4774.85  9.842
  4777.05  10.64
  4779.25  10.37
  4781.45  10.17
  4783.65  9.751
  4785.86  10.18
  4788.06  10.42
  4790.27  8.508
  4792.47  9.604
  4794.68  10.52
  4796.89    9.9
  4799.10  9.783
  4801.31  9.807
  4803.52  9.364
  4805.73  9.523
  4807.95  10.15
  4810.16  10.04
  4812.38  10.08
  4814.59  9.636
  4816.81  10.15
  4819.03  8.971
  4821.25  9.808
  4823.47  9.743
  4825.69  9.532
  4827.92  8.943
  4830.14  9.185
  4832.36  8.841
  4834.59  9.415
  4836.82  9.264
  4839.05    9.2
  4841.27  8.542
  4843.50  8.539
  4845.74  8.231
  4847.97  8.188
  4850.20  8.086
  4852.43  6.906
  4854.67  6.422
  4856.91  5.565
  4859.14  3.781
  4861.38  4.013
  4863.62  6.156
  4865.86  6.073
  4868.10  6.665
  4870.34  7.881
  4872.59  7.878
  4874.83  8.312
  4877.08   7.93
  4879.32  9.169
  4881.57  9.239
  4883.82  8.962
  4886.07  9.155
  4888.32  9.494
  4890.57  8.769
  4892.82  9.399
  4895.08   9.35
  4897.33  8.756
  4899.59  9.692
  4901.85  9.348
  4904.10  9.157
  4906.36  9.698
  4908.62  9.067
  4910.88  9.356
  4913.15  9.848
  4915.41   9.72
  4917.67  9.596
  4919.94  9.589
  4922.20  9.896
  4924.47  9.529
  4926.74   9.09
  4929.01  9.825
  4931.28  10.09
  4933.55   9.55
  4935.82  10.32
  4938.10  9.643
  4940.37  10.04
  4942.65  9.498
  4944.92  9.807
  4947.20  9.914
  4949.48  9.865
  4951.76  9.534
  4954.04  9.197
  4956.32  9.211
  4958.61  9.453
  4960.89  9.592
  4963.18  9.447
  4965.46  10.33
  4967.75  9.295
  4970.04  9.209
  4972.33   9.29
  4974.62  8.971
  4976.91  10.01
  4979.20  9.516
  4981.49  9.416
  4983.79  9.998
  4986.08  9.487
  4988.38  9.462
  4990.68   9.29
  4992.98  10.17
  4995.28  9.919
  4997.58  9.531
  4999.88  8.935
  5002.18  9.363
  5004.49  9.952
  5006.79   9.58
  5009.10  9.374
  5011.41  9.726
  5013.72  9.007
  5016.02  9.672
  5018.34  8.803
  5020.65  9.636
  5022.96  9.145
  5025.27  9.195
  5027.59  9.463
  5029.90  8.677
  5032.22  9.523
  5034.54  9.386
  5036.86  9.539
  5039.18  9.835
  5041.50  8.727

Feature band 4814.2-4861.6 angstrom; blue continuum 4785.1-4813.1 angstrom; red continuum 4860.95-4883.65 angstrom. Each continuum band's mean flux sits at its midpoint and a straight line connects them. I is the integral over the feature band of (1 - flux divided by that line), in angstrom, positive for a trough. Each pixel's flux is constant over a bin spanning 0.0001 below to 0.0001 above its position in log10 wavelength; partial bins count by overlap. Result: 2.04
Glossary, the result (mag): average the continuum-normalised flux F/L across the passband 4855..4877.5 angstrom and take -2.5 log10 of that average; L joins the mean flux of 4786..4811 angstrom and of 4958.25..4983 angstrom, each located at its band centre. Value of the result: 0.45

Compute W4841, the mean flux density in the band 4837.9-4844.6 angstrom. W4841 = 8.77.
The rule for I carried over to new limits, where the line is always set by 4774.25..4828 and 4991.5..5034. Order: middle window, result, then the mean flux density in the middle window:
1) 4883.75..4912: 1.1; 9.26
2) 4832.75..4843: 0.7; 9.05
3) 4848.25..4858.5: 3.2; 6.73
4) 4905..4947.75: -0.4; 9.68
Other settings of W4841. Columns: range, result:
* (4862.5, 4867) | 6.12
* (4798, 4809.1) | 9.73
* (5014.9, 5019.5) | 9.22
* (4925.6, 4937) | 9.77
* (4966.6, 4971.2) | 9.24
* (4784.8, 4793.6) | 9.68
